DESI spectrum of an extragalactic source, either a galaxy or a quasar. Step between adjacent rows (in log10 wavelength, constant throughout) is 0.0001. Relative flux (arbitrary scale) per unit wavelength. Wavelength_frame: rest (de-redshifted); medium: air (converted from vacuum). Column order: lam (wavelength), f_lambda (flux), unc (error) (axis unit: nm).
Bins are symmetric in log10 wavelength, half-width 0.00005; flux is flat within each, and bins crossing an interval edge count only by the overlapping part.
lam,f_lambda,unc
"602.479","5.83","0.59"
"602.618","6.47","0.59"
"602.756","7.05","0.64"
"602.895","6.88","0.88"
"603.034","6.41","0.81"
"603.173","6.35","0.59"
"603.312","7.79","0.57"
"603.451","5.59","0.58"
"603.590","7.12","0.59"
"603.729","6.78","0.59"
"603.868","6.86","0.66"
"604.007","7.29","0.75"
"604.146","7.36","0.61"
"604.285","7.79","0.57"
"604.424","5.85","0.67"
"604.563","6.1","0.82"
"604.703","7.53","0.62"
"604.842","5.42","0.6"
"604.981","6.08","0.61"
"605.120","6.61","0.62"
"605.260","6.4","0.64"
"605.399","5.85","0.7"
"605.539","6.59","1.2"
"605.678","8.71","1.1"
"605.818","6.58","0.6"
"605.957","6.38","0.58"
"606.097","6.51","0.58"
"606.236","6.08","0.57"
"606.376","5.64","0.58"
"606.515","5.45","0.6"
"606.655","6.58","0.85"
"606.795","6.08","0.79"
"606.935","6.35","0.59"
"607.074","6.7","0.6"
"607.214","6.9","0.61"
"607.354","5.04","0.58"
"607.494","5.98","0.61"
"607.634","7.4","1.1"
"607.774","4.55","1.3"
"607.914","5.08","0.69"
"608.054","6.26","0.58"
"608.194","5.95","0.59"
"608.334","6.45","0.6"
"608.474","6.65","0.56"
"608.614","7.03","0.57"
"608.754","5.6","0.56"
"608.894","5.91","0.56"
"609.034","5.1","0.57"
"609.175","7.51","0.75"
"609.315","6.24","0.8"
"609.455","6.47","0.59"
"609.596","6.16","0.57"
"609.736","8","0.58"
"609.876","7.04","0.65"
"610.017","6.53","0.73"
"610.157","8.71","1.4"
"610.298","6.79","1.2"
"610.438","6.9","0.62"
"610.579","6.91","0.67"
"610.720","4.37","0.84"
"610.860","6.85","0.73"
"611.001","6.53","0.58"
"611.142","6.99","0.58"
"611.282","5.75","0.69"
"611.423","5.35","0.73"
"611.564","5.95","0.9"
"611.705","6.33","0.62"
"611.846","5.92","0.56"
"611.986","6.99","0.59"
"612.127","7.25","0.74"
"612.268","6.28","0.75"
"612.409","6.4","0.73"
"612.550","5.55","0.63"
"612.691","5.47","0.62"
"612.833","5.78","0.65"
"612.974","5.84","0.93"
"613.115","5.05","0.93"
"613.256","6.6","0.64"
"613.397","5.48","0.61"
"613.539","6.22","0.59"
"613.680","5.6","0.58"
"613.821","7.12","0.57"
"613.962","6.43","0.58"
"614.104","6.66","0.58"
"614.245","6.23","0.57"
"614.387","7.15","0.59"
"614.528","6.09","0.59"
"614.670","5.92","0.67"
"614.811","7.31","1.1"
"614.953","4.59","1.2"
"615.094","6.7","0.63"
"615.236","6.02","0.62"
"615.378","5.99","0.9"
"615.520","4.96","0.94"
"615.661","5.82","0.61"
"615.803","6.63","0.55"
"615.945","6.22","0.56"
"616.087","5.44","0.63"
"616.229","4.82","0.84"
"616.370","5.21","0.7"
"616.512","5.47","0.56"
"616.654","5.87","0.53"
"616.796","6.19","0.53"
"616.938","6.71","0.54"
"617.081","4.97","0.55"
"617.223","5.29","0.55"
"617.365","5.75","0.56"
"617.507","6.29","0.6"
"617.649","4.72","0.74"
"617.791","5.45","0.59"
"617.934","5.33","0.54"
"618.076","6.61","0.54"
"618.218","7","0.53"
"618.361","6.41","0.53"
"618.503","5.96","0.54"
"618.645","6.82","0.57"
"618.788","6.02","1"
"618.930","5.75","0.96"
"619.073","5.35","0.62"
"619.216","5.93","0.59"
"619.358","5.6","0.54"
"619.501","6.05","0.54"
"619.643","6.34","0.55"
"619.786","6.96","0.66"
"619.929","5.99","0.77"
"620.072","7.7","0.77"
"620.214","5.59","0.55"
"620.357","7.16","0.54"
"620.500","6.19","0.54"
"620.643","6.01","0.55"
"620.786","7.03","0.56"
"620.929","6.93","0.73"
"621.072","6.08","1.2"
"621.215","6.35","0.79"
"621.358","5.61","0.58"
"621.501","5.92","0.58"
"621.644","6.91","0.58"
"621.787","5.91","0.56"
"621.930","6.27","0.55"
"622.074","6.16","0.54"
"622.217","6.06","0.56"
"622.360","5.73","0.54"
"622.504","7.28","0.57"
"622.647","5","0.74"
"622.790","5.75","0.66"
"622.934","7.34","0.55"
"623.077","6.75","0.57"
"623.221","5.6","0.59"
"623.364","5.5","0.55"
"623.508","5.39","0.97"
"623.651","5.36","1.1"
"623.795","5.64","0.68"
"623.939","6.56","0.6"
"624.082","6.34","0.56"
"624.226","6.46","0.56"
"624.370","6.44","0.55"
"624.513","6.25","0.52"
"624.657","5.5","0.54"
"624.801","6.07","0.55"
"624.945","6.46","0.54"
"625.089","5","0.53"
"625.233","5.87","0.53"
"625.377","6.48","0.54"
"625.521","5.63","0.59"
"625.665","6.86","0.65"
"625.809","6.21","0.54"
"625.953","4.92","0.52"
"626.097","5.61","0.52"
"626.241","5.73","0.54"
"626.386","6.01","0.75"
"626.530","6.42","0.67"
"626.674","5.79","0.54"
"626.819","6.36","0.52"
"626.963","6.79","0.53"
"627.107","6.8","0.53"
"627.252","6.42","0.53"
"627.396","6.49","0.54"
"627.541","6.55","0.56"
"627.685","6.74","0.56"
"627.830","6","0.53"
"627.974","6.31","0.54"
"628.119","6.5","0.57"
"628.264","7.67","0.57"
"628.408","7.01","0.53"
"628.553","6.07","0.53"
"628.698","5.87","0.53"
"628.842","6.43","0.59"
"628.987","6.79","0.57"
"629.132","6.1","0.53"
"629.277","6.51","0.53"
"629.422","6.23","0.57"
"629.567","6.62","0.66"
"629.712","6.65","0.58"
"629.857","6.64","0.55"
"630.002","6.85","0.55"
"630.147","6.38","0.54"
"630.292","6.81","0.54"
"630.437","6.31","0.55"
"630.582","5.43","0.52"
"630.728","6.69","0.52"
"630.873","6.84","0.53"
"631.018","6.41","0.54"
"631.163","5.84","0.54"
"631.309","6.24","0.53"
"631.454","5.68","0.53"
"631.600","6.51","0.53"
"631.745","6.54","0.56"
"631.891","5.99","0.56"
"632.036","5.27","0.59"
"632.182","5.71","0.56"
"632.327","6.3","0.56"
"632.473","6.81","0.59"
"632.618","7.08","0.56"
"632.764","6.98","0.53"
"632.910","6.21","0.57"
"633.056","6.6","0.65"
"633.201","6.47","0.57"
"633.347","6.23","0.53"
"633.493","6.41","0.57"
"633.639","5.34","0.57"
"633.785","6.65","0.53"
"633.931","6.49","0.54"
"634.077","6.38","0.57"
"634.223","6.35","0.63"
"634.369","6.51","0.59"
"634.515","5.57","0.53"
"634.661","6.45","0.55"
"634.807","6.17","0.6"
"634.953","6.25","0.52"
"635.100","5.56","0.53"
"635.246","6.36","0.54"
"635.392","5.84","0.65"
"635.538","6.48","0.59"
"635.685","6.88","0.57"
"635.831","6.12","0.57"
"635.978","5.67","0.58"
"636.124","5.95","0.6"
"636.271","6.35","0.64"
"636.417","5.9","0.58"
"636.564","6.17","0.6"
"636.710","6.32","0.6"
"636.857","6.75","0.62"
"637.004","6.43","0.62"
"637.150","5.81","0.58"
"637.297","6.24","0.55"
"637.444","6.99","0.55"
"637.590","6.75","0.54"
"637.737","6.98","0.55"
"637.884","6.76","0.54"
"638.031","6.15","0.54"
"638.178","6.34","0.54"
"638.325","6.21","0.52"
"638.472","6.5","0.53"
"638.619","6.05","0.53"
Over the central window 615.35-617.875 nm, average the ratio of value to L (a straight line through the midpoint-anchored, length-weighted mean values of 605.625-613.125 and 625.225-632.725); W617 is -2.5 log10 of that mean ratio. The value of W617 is 0.12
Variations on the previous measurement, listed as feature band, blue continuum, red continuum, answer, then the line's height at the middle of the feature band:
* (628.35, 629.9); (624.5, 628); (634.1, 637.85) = -0.046 mag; 6.17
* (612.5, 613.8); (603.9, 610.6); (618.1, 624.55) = 0.104 mag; 6.37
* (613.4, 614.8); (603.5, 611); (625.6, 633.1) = 0.010 mag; 6.44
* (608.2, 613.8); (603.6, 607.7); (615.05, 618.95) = -0.019 mag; 6.21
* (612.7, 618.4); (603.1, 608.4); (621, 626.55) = 0.048 mag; 6.21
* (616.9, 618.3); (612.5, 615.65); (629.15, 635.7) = 0.054 mag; 6.09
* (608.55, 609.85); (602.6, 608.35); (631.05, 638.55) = -0.007 mag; 6.43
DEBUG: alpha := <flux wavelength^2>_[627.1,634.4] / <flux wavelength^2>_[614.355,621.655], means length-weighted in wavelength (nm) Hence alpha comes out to 1.10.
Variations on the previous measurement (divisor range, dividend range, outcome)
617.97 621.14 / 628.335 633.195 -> 1.04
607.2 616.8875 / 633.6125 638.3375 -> 1.10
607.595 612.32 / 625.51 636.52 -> 1.05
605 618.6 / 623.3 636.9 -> 1.07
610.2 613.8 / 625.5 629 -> 1.08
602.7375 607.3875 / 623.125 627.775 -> 0.99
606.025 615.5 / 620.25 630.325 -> 1.05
